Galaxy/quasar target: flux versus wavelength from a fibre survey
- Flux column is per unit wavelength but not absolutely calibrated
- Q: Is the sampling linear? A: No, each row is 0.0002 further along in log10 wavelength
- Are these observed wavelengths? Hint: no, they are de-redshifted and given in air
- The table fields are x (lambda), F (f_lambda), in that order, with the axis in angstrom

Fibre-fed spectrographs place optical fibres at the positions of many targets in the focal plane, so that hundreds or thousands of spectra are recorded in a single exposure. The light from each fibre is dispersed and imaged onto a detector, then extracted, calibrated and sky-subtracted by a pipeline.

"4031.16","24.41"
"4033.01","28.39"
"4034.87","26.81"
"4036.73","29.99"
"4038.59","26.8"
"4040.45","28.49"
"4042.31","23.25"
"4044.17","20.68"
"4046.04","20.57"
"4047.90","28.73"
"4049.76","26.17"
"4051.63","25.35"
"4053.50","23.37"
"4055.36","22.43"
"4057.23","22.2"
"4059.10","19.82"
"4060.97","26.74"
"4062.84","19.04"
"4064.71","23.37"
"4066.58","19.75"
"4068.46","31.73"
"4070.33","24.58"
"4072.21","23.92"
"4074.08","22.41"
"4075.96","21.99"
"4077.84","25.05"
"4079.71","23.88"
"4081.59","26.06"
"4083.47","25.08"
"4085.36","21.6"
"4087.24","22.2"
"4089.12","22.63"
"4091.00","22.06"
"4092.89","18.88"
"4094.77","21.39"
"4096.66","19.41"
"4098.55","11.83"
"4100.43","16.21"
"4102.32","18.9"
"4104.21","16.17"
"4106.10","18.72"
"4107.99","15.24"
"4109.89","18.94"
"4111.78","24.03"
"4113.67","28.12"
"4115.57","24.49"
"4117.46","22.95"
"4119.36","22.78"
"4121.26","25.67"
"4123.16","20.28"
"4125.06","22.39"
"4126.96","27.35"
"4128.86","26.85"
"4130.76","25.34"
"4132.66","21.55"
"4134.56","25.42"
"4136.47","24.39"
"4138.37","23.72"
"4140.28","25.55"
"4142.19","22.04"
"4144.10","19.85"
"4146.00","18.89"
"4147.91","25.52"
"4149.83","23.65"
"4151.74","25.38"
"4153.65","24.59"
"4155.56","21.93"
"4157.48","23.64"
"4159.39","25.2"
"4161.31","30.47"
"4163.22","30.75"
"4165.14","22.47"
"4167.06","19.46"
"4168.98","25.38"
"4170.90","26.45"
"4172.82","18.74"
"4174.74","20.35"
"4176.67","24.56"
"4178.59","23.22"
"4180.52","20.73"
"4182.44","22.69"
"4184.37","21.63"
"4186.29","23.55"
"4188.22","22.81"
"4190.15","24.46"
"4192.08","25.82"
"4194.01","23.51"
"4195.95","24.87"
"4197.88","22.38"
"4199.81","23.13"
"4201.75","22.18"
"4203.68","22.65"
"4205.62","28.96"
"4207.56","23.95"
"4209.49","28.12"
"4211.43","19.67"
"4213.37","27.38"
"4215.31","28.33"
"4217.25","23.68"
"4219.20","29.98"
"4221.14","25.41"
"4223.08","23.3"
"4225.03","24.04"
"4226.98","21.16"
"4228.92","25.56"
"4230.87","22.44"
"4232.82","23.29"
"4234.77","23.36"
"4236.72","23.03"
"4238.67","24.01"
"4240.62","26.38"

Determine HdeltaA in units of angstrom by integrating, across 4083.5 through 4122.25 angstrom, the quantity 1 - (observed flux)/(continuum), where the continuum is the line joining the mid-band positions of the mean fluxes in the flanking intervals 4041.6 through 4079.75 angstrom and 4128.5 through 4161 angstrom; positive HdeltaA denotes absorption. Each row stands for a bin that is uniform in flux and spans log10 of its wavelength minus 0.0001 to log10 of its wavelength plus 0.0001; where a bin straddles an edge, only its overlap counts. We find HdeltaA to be 4.86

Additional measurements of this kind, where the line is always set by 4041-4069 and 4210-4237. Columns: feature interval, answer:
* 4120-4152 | 0.3 angstrom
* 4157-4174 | -0.4 angstrom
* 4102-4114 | 2.1 angstrom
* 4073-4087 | 0.0 angstrom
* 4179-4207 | 0.8 angstrom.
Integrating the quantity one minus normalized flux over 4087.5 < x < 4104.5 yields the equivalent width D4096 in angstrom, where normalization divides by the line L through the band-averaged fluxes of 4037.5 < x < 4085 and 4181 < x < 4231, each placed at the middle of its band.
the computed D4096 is 3.7 angstrom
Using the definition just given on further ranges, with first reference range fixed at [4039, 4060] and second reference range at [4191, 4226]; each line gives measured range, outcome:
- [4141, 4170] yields 0.6 angstrom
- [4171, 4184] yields 1.4 angstrom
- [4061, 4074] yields 0.0 angstrom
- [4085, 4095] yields 1.1 angstrom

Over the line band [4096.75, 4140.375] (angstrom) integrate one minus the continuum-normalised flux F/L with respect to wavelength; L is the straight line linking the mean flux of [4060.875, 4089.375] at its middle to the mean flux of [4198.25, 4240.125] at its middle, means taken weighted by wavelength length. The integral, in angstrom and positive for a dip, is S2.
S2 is 3.6 angstrom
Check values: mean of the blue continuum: 23.7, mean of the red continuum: 24.5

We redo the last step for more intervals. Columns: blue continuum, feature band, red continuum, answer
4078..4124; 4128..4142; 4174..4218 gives -1.5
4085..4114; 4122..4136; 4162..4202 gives -2.2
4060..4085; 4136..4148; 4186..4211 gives 0.8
